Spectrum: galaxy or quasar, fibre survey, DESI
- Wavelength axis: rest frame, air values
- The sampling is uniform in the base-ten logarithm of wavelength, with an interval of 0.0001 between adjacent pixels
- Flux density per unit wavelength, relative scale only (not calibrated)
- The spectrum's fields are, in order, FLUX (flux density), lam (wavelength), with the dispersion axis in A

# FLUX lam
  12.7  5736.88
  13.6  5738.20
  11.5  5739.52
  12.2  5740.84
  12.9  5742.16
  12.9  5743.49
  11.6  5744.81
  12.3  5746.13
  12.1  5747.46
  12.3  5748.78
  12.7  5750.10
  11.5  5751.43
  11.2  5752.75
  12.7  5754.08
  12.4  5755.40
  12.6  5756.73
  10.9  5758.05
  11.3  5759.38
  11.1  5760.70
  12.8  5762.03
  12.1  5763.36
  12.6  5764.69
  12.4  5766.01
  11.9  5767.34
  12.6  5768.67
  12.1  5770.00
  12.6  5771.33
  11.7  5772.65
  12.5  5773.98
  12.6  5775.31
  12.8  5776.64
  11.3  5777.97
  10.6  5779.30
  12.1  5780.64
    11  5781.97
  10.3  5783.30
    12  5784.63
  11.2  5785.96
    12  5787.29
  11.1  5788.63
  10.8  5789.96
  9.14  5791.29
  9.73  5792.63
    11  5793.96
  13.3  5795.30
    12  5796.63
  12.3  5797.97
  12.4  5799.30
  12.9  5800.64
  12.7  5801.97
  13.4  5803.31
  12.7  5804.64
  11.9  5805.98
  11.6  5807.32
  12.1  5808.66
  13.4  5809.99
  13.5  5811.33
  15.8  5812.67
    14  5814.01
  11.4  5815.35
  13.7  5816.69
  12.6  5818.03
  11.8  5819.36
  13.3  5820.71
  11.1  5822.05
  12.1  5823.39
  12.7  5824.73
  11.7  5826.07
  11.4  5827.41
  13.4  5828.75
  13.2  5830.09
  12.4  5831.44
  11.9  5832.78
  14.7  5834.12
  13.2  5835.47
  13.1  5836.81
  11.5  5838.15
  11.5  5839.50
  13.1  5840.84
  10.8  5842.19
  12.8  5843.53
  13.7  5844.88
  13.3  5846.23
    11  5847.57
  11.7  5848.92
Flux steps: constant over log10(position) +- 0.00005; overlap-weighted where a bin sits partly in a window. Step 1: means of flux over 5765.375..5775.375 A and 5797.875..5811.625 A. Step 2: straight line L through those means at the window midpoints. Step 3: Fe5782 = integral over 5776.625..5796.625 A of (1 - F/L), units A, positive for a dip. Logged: 2.0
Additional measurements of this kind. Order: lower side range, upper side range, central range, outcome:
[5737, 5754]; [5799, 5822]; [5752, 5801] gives 2.98 A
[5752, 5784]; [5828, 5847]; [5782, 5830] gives 0.76 A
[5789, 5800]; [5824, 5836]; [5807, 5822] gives -1.06 A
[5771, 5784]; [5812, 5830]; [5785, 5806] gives 0.62 A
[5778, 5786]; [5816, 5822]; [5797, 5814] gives -1.10 A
